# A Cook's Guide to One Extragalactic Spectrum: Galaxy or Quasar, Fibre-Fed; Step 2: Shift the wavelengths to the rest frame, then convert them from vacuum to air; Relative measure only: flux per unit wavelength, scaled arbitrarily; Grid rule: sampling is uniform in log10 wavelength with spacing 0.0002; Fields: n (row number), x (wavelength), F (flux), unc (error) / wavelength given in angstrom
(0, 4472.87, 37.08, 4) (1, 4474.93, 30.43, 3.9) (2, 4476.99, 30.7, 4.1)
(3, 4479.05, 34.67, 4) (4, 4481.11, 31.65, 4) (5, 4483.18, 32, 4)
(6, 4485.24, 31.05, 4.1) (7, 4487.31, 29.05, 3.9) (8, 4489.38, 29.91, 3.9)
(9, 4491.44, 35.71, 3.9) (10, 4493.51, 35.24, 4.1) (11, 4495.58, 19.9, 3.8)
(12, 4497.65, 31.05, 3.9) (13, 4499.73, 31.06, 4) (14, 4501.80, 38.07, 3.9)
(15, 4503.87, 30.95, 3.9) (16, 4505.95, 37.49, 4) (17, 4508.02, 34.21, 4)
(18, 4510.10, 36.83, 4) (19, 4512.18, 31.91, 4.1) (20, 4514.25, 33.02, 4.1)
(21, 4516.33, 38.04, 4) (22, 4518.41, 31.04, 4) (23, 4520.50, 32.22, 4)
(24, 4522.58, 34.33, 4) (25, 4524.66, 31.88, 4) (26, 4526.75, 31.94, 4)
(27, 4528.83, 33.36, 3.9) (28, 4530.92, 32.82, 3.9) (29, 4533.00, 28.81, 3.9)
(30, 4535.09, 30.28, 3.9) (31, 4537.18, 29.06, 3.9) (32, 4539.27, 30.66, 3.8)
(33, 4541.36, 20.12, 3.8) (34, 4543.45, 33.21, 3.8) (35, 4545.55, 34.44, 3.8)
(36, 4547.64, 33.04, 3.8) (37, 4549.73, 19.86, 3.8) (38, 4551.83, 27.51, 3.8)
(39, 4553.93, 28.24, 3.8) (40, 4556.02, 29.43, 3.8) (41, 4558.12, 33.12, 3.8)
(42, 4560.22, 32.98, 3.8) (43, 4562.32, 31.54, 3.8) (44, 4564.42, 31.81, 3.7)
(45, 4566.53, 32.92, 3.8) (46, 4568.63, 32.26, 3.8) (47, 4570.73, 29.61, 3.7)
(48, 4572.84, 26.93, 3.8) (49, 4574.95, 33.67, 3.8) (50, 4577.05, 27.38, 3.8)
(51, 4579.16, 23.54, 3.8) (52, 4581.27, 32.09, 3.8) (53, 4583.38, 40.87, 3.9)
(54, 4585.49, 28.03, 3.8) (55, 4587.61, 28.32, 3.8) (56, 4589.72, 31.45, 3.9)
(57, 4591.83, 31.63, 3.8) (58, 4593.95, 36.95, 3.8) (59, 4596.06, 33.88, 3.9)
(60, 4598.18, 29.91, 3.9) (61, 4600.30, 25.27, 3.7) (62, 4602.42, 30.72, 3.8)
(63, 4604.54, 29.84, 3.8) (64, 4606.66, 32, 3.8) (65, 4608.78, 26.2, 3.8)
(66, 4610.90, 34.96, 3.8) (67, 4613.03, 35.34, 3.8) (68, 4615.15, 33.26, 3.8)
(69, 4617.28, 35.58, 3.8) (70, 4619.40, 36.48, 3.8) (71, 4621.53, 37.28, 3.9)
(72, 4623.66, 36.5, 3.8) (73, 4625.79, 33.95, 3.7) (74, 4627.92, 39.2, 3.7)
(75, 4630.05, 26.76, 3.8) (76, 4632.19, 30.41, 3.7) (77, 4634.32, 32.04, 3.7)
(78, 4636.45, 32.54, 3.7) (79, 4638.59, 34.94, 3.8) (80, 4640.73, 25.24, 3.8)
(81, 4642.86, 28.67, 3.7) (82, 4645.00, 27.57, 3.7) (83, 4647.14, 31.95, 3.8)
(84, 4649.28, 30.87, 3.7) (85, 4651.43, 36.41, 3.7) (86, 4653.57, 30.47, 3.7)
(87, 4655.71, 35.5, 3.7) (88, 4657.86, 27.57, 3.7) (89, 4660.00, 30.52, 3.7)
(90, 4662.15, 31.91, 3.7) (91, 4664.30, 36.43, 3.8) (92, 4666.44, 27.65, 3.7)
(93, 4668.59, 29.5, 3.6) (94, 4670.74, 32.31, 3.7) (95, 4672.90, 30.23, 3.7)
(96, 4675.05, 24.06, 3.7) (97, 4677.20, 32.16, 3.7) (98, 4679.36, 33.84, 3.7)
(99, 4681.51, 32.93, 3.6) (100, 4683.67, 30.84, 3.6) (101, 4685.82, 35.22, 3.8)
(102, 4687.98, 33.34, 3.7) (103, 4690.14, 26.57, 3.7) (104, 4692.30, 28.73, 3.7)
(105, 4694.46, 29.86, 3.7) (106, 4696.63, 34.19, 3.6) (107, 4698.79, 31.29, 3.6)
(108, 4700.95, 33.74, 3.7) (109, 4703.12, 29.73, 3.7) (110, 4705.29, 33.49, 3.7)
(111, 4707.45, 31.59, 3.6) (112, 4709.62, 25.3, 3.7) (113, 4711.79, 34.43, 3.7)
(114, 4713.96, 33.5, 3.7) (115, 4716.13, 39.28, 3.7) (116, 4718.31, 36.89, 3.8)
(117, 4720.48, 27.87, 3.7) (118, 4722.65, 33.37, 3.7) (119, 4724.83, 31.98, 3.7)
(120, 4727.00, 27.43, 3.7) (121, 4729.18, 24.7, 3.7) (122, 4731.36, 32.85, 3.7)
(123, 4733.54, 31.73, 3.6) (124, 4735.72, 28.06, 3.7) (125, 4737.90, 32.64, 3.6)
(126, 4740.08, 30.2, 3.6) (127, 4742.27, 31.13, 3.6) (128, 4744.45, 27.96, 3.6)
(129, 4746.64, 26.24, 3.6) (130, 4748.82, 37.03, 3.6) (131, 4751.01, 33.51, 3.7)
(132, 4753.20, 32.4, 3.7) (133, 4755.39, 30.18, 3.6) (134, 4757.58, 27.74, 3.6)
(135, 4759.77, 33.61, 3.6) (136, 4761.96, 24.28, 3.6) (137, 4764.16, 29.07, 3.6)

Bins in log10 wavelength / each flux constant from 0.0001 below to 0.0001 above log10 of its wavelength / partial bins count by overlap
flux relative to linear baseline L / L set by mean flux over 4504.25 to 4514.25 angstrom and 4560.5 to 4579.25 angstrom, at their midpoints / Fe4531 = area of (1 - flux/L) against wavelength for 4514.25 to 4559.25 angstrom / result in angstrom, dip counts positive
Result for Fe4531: 2.8 angstrom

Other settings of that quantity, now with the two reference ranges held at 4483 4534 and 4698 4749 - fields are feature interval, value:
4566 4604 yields 1.5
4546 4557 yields 1.5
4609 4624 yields -1.5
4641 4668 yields 0.5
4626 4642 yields 0.0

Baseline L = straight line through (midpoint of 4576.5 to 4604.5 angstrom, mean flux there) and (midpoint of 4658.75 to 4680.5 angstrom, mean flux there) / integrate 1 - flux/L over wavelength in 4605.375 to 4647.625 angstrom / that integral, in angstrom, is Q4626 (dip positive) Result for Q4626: -2.4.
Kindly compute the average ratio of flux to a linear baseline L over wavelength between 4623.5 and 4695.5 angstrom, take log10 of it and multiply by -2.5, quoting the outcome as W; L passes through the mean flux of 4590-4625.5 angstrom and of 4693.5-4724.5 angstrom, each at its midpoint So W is 0.05 mag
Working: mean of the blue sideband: 32.9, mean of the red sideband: 32.5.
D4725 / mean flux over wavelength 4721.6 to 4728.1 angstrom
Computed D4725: 30.9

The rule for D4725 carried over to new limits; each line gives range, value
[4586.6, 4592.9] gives 30.5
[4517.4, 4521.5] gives 31.6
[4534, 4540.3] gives 30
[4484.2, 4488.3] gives 30.1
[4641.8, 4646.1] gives 28.1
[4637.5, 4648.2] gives 29.7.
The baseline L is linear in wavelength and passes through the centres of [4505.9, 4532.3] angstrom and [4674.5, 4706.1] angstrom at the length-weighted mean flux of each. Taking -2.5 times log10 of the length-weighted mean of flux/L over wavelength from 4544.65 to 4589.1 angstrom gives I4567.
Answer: 0.09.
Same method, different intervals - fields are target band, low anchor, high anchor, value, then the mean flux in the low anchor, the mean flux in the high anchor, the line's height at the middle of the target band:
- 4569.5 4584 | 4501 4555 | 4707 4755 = 0.04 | 31.6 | 31.3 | 31.6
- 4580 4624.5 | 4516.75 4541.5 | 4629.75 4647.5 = -0.08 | 31.1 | 30.1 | 30.4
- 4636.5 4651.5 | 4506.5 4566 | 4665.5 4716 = 0.03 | 31.3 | 31.2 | 31.3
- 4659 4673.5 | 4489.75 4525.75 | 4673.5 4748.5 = 0.01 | 33.1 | 31.1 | 31.6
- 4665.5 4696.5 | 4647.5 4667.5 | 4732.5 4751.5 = 0.03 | 31.9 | 30.9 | 31.6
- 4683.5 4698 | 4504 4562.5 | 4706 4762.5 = 0.00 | 31.5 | 31.1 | 31.2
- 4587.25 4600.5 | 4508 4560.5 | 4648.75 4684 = -0.01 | 31.2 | 31.4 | 31.3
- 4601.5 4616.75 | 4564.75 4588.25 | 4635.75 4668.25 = -0.04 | 30.6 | 31.2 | 30.8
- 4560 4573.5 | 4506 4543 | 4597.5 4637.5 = 0.04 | 32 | 32.6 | 32.2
